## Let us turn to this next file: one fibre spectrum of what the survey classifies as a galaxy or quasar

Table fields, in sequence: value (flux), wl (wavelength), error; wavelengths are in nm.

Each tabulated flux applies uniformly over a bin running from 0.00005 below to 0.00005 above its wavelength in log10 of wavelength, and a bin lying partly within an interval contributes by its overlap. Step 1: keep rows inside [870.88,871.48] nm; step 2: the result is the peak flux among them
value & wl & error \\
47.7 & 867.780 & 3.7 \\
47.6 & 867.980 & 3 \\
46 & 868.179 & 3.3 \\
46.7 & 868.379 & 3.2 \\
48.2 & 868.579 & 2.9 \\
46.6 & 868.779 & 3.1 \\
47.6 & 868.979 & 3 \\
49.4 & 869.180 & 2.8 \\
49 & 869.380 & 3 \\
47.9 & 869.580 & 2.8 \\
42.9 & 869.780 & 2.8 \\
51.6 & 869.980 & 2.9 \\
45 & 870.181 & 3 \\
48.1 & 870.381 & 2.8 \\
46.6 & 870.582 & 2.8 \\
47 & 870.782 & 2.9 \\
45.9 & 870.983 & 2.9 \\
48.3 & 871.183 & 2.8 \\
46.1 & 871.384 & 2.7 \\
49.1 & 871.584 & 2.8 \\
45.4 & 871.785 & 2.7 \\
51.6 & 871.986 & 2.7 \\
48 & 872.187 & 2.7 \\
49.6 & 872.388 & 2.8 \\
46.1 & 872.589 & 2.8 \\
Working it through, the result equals 48.3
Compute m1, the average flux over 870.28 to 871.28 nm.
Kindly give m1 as 47.2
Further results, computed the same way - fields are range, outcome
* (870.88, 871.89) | 47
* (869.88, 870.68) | 47.8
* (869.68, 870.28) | 46.5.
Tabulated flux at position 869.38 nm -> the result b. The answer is 49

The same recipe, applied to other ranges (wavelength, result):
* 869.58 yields 47.9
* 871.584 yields 49.1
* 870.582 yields 46.6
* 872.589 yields 46.1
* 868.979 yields 47.6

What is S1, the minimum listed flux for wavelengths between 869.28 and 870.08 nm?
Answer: 42.9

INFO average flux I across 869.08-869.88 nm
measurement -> 47.3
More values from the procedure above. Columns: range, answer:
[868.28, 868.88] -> 47.2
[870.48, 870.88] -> 46.8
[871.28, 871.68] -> 47.6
